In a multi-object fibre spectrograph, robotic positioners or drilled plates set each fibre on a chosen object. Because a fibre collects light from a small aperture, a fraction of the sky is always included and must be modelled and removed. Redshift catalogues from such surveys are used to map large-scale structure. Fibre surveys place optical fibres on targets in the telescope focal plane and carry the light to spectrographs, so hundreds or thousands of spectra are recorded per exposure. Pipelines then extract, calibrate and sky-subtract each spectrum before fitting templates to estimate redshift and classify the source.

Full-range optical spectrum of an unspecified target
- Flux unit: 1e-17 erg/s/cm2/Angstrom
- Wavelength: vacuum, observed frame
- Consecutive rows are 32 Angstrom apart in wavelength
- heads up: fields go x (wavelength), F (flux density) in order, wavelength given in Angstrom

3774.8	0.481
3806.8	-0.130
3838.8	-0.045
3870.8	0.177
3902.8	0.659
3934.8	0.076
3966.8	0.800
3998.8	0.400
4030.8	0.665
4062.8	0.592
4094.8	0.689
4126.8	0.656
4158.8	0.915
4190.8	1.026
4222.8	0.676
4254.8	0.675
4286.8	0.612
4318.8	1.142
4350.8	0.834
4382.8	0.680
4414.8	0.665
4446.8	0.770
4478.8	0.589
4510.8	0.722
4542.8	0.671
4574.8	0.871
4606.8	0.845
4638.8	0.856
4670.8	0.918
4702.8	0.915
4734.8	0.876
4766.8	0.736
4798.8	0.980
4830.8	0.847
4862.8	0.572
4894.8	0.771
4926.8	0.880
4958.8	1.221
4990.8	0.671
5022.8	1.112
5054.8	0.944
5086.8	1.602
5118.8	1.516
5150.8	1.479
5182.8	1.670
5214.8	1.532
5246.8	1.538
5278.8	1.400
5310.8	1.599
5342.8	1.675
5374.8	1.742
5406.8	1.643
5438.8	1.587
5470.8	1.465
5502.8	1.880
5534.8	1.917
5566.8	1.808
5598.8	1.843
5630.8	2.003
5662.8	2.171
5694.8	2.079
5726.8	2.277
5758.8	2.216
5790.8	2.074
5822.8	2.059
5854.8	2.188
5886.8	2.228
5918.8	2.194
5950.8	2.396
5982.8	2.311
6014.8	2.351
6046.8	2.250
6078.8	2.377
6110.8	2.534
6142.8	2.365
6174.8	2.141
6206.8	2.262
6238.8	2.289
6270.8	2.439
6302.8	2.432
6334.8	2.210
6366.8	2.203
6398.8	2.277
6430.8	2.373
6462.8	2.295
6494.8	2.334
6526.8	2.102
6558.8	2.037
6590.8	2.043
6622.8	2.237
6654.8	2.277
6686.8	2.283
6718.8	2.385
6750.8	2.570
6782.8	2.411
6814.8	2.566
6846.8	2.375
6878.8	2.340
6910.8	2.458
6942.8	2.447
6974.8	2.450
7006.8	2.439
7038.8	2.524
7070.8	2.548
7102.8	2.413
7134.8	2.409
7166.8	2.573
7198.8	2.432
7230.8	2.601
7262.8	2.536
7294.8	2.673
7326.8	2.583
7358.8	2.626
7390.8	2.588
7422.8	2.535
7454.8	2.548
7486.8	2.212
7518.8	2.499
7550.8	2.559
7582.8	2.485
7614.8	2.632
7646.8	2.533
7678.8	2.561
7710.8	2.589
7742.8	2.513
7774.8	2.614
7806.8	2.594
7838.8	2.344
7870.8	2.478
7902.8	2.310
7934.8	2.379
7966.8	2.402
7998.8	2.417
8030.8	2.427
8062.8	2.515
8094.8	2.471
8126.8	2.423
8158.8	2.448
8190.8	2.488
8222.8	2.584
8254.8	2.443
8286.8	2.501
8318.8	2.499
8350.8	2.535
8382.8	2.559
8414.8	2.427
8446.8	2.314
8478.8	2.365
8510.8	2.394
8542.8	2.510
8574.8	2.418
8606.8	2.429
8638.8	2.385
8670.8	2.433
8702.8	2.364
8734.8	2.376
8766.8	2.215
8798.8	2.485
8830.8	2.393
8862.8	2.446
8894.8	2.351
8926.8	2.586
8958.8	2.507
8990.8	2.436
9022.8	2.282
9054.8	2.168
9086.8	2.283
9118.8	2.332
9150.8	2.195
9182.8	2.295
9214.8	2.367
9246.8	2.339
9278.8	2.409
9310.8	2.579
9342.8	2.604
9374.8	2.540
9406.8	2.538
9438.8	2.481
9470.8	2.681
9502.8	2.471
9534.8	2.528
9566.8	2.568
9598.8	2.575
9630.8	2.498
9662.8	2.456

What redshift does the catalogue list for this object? 0.270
